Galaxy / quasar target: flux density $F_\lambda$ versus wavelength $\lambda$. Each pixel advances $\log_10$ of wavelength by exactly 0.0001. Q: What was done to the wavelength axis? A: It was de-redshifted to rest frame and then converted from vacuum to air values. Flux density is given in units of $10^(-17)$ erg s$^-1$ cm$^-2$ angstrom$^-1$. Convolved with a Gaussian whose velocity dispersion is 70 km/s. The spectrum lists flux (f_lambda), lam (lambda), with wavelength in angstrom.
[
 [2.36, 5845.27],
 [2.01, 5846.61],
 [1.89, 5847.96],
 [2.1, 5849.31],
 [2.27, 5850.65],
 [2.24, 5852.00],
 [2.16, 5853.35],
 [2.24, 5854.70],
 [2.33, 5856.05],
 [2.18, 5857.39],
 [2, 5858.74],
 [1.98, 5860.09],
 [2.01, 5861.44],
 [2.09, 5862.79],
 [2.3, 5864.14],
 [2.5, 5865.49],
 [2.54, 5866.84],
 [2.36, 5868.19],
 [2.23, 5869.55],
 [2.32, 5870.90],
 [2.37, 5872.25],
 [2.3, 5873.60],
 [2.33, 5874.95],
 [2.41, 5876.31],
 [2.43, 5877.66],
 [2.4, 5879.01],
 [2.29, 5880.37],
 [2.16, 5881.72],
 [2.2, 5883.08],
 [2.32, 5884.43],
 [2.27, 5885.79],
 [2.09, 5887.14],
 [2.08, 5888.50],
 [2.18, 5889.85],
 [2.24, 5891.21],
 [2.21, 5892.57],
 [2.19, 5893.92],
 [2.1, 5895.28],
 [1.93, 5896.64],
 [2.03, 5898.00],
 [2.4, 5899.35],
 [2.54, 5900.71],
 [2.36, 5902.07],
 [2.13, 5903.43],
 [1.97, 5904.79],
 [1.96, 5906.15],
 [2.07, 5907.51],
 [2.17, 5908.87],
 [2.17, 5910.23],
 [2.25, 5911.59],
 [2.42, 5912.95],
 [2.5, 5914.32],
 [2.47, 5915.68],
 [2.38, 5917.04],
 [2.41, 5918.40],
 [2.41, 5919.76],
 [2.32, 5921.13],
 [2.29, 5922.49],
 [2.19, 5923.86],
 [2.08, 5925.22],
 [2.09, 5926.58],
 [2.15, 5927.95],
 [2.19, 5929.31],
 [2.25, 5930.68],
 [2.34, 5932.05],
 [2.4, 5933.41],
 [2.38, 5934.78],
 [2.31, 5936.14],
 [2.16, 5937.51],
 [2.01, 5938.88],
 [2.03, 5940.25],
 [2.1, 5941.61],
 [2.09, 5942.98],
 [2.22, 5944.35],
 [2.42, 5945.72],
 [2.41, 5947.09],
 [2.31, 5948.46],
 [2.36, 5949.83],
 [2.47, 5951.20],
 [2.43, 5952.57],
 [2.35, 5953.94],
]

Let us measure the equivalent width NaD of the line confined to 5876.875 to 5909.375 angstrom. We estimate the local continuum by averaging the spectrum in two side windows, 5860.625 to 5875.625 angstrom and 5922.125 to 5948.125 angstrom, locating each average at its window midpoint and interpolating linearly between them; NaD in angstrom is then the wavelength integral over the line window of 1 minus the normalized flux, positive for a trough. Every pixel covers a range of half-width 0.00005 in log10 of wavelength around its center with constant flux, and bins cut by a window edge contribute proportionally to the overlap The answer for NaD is 1.0 angstrom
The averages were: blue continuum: 2.3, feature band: 2.2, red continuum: 2.22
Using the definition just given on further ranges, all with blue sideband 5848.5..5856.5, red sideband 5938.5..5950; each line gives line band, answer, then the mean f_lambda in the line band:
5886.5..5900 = 0.43 angstrom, 2.15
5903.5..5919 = -0.22 angstrom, 2.25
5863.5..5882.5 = -1.19 angstrom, 2.35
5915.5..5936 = -0.66 angstrom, 2.29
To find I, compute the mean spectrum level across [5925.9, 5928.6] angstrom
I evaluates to 2.12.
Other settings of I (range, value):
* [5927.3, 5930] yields 2.17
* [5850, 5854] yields 2.22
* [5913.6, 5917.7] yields 2.45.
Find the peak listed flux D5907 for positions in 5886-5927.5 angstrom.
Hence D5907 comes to 2.54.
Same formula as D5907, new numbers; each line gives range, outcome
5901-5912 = 2.36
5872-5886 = 2.43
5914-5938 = 2.5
